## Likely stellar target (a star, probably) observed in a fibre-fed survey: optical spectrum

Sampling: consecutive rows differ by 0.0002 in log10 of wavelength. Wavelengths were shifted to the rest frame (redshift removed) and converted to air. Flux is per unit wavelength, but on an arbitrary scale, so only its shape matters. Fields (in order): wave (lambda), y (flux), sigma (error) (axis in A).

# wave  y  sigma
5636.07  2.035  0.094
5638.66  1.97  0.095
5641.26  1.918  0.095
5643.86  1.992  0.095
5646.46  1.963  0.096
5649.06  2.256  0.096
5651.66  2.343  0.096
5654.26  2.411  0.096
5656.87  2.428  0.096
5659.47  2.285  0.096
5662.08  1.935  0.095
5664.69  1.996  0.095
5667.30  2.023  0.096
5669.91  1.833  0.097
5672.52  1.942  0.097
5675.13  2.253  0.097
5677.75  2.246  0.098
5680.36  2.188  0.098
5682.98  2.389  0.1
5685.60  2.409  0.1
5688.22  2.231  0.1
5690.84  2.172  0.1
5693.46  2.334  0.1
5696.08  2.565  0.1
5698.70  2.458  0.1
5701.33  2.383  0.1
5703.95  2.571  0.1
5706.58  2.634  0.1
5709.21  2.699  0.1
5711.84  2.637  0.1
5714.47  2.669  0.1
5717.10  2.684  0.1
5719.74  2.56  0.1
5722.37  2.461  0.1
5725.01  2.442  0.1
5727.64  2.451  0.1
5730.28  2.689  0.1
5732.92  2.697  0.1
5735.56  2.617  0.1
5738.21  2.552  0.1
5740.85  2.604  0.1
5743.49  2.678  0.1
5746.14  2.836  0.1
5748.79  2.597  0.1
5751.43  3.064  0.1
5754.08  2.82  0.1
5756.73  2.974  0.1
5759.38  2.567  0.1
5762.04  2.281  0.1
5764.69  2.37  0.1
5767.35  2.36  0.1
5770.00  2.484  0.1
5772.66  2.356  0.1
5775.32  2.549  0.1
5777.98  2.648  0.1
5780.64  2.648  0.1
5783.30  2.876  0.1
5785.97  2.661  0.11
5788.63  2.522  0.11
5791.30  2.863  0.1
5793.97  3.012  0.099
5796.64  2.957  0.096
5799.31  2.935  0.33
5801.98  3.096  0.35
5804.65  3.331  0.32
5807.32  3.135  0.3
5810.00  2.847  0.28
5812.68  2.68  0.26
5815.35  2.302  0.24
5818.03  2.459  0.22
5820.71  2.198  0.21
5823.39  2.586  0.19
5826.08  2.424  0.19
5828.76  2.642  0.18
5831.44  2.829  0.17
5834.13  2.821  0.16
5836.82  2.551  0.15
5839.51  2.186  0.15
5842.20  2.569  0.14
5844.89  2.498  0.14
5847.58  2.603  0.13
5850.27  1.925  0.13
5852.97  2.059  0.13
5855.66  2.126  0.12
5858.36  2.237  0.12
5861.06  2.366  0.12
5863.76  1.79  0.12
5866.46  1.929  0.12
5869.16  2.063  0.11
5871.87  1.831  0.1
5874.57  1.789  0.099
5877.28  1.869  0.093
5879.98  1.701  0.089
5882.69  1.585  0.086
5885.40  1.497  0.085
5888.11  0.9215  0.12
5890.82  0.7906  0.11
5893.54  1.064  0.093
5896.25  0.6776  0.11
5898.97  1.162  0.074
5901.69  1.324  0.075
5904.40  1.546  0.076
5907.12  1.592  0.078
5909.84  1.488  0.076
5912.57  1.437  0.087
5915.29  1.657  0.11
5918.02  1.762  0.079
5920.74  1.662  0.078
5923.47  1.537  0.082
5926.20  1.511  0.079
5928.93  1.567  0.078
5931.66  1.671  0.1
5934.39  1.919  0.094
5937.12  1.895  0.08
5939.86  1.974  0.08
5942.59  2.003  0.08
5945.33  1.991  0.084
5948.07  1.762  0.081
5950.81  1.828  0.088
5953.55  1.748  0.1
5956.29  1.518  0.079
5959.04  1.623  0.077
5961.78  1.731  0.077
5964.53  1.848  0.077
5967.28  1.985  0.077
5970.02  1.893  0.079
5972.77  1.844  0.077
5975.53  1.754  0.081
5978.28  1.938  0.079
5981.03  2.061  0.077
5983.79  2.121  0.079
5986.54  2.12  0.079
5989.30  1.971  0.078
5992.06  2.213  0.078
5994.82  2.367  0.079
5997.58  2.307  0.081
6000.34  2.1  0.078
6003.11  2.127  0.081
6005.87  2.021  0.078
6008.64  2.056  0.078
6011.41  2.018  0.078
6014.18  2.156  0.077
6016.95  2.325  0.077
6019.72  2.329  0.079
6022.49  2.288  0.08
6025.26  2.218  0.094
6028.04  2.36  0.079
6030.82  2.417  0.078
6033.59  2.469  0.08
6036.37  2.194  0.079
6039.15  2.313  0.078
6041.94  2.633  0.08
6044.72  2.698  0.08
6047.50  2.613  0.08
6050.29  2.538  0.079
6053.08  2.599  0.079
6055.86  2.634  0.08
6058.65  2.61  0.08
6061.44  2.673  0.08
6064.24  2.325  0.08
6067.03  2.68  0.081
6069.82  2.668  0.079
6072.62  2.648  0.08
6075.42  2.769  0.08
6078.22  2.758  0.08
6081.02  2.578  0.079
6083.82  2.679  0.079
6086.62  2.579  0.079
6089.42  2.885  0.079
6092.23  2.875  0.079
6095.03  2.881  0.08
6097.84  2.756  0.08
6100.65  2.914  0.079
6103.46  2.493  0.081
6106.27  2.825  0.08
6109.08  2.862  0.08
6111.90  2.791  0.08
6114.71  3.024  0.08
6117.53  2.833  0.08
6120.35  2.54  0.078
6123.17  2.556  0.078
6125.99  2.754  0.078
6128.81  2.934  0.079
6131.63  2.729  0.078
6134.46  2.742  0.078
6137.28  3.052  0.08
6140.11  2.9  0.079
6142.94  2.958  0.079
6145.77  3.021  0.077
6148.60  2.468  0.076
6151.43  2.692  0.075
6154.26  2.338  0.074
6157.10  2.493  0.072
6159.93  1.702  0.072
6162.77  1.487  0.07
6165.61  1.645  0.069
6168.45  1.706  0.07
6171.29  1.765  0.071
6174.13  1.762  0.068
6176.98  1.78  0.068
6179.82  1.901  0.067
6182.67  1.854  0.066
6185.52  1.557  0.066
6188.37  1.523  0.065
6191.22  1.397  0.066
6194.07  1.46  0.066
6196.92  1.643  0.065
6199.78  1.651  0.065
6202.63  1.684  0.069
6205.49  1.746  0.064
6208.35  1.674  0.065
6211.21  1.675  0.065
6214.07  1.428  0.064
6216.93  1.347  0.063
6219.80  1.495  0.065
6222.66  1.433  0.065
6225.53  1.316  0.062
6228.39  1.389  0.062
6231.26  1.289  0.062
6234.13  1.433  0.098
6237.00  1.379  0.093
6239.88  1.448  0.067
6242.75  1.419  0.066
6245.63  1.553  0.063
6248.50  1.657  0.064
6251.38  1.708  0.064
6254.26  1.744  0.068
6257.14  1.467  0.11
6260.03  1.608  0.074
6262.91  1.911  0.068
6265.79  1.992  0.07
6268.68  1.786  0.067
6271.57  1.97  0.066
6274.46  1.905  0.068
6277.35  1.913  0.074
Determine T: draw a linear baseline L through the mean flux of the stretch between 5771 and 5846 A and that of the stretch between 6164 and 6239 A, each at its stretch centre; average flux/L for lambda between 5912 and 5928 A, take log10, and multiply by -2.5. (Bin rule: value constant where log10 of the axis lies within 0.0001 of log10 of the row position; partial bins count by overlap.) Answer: 0.43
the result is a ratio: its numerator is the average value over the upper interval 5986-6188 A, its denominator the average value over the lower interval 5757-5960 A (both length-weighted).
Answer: 1.15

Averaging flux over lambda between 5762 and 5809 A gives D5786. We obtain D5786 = 2.74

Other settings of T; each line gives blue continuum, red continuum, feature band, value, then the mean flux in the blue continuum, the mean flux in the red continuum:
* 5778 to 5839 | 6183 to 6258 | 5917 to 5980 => 0.29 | 2.73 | 1.53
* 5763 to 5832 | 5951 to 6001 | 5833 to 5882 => 0.14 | 2.68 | 1.95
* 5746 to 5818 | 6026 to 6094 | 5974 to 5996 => 0.26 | 2.73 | 2.59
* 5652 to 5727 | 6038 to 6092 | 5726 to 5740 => -0.09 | 2.35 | 2.63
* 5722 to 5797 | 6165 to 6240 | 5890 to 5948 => 0.40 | 2.64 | 1.57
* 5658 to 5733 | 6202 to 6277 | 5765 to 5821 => -0.21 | 2.37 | 1.6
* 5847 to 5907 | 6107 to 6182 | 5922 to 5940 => 0.07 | 1.66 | 2.44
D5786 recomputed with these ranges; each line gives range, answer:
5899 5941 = 1.62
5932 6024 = 1.99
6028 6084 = 2.57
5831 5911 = 1.83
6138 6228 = 1.86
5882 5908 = 1.2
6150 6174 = 1.97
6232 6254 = 1.52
